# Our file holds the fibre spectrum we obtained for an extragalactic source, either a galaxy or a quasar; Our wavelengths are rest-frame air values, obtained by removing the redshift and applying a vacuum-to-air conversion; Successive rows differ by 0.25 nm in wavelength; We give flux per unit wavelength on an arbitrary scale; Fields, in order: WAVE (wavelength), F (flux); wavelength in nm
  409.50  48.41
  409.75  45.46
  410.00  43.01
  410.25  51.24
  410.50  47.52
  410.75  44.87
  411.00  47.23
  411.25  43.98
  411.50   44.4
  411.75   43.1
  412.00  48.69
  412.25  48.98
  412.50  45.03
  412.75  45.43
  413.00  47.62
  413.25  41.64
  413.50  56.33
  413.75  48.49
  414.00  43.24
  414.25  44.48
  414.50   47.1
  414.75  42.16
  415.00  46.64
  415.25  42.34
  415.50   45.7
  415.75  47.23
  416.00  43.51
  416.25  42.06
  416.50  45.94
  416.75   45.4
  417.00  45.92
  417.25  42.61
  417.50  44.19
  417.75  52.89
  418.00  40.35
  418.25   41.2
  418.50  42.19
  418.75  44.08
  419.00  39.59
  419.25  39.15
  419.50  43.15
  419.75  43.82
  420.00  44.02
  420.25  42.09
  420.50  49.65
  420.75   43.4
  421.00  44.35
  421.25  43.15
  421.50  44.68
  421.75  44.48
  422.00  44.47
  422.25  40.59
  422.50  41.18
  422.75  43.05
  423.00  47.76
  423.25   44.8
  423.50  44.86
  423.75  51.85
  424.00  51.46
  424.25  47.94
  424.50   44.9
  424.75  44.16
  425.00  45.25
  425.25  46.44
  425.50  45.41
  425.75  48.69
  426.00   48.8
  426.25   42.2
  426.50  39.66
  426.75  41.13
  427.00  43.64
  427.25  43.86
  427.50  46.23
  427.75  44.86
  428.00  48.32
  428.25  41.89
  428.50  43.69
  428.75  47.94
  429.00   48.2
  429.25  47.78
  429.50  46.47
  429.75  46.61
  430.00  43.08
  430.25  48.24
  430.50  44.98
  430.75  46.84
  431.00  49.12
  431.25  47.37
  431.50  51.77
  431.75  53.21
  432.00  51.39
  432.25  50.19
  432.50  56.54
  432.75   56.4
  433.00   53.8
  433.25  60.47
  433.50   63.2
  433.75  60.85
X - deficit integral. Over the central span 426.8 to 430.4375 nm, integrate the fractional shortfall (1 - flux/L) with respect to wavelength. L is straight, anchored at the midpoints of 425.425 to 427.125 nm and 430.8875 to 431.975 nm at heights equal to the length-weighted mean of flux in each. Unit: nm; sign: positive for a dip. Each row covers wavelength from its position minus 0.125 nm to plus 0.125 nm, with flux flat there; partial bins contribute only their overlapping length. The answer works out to 0.106 nm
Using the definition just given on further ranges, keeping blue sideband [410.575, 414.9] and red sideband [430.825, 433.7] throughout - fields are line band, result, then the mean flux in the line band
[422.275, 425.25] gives 0.272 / 45.9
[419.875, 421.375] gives 0.147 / 44.4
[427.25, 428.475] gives 0.168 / 45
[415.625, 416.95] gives 0.073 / 44.9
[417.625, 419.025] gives 0.135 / 43.7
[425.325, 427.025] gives 0.238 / 44.3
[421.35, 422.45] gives 0.142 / 43.4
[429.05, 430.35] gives 0.159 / 46.5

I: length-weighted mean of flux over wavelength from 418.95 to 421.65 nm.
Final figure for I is 43.5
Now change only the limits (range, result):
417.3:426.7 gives 44.5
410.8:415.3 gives 46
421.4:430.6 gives 45.4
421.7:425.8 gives 45.7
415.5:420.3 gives 43.7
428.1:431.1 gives 46.2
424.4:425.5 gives 45.2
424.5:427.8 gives 44.6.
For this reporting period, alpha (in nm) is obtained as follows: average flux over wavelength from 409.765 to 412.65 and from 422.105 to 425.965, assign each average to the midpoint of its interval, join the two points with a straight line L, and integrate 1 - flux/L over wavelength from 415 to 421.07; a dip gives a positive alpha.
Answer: 0.27 nm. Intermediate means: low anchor 46.2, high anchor 45.9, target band 44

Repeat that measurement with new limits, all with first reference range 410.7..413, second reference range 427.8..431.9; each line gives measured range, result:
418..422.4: 0.32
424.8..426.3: 0.02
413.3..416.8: 0.03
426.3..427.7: 0.12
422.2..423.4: 0.08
